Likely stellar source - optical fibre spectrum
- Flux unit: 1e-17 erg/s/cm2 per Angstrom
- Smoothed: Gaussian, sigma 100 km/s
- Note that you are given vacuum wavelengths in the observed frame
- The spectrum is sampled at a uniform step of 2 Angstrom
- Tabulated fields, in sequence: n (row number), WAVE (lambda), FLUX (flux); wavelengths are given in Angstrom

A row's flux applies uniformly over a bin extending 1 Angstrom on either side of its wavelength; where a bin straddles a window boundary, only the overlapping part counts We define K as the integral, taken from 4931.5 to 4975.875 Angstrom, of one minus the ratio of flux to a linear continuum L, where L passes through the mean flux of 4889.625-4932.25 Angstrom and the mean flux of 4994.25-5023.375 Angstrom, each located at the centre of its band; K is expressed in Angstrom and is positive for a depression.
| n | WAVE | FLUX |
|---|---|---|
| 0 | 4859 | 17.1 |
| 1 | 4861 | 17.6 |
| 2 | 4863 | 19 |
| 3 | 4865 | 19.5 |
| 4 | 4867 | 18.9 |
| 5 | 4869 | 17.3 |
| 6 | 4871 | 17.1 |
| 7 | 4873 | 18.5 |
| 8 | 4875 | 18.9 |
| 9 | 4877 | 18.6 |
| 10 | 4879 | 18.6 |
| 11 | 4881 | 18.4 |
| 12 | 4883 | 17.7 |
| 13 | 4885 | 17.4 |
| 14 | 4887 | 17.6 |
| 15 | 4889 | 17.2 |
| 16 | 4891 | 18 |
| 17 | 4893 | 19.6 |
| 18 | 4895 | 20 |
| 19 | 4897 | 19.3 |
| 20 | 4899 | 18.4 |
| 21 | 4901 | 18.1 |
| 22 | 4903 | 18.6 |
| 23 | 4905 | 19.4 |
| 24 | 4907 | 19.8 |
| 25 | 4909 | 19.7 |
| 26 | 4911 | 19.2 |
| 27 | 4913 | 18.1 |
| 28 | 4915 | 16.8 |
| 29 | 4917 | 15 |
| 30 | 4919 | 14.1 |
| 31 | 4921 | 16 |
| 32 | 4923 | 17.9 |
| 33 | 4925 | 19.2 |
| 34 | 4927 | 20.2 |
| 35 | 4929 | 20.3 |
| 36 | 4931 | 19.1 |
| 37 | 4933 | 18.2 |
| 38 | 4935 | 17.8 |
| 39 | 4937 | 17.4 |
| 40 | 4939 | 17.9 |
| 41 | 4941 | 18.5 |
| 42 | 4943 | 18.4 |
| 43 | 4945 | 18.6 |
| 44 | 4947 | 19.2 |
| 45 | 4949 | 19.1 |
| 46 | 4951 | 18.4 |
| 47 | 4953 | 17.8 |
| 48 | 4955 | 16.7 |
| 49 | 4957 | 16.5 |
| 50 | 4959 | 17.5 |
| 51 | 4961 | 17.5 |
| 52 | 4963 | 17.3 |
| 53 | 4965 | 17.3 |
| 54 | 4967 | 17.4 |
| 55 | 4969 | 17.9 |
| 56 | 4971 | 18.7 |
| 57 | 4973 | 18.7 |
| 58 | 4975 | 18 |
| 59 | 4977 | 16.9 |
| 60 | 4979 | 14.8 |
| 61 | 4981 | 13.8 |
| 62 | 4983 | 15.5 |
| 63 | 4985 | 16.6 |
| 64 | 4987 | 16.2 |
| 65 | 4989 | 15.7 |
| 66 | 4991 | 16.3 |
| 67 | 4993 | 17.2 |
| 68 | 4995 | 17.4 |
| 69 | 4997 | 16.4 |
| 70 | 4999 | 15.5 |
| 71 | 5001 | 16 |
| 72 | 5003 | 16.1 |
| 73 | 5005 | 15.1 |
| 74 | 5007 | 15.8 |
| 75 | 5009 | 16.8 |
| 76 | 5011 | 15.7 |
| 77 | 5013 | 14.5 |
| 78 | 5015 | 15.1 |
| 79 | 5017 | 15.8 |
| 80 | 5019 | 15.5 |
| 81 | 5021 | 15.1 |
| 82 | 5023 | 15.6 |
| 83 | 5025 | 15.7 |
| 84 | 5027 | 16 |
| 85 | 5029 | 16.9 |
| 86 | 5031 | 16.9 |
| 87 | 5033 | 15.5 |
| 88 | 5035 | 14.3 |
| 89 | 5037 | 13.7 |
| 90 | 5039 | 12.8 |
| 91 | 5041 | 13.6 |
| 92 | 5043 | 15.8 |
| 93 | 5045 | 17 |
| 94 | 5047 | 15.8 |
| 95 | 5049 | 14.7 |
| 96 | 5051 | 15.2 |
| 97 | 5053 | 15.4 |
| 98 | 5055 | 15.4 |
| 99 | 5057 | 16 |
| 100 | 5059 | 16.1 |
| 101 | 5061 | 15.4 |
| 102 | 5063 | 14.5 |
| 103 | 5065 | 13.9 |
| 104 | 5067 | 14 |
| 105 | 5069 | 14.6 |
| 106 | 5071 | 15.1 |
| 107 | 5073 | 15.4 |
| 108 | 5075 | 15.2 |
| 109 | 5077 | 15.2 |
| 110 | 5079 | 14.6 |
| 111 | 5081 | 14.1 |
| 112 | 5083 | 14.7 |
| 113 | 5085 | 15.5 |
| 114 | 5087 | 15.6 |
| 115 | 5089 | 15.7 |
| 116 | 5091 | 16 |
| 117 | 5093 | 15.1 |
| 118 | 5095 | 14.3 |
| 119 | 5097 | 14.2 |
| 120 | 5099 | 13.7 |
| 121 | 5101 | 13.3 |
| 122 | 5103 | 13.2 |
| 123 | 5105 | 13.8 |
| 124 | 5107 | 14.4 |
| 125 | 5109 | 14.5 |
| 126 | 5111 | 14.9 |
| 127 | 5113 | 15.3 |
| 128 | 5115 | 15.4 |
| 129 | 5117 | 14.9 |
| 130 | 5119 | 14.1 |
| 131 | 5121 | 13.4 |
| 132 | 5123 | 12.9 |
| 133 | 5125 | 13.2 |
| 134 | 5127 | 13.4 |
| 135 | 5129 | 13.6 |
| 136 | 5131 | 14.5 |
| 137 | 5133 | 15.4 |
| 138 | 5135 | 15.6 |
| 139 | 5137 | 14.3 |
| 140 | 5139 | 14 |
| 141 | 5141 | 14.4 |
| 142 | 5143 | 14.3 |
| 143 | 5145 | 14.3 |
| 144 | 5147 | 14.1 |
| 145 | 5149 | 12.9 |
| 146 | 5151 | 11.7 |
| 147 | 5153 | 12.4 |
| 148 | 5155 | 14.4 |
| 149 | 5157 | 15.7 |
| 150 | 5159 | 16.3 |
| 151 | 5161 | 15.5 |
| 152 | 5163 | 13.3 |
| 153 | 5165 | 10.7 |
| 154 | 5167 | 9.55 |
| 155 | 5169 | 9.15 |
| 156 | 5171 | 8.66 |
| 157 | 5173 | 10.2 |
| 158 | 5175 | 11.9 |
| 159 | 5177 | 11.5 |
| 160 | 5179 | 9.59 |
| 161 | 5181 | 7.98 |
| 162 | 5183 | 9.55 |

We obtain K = -1.84 Angstrom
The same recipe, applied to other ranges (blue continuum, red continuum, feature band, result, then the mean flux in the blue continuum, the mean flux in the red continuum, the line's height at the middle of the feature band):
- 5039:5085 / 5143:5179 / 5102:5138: -2.0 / 15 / 12.5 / 13.5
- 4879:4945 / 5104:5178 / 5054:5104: -0.2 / 18.2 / 13.5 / 14.8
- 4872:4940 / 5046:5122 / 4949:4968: -0.2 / 18.3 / 14.8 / 17.2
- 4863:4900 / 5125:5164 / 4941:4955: -0.9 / 18.4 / 14.2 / 17.3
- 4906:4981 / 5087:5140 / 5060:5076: 0.6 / 17.8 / 14.4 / 15.3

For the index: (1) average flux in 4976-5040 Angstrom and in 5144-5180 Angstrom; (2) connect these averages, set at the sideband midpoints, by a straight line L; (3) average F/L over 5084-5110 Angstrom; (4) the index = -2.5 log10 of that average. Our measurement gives -0.063 mag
